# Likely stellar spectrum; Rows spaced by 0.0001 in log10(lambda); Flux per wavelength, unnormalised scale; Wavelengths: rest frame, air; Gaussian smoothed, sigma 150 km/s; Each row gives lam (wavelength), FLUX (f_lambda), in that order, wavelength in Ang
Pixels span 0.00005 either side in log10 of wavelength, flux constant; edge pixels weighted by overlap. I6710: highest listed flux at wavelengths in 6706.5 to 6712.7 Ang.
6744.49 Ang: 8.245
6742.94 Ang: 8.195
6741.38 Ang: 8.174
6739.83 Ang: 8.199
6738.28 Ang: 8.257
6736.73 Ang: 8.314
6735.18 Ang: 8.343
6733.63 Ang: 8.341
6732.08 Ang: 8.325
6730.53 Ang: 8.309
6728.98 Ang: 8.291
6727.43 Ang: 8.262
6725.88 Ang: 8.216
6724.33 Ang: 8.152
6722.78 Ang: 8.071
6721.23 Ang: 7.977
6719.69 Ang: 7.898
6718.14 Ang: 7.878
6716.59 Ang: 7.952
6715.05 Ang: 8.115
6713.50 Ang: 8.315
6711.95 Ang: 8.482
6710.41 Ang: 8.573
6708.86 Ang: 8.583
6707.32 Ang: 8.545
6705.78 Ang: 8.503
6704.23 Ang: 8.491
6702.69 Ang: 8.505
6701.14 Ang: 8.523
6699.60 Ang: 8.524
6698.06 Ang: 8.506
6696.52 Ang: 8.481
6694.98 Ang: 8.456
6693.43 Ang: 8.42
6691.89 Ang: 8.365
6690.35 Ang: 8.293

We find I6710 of 8.583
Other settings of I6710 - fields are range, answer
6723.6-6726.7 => 8.216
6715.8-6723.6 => 8.071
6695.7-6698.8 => 8.506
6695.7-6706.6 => 8.524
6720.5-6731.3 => 8.309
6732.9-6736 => 8.343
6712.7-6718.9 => 8.315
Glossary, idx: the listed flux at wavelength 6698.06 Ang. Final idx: 8.506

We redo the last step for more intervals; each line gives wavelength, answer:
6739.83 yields 8.199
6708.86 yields 8.583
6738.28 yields 8.257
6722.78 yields 8.071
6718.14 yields 7.878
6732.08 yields 8.325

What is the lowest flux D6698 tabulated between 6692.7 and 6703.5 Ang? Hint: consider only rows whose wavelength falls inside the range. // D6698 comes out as 8.42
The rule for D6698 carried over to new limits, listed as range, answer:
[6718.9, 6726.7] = 7.898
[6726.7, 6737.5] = 8.262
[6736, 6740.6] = 8.199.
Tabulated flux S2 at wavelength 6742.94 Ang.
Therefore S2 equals 8.195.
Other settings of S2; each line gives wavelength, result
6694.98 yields 8.456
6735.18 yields 8.343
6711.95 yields 8.482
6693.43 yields 8.42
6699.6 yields 8.524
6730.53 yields 8.309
